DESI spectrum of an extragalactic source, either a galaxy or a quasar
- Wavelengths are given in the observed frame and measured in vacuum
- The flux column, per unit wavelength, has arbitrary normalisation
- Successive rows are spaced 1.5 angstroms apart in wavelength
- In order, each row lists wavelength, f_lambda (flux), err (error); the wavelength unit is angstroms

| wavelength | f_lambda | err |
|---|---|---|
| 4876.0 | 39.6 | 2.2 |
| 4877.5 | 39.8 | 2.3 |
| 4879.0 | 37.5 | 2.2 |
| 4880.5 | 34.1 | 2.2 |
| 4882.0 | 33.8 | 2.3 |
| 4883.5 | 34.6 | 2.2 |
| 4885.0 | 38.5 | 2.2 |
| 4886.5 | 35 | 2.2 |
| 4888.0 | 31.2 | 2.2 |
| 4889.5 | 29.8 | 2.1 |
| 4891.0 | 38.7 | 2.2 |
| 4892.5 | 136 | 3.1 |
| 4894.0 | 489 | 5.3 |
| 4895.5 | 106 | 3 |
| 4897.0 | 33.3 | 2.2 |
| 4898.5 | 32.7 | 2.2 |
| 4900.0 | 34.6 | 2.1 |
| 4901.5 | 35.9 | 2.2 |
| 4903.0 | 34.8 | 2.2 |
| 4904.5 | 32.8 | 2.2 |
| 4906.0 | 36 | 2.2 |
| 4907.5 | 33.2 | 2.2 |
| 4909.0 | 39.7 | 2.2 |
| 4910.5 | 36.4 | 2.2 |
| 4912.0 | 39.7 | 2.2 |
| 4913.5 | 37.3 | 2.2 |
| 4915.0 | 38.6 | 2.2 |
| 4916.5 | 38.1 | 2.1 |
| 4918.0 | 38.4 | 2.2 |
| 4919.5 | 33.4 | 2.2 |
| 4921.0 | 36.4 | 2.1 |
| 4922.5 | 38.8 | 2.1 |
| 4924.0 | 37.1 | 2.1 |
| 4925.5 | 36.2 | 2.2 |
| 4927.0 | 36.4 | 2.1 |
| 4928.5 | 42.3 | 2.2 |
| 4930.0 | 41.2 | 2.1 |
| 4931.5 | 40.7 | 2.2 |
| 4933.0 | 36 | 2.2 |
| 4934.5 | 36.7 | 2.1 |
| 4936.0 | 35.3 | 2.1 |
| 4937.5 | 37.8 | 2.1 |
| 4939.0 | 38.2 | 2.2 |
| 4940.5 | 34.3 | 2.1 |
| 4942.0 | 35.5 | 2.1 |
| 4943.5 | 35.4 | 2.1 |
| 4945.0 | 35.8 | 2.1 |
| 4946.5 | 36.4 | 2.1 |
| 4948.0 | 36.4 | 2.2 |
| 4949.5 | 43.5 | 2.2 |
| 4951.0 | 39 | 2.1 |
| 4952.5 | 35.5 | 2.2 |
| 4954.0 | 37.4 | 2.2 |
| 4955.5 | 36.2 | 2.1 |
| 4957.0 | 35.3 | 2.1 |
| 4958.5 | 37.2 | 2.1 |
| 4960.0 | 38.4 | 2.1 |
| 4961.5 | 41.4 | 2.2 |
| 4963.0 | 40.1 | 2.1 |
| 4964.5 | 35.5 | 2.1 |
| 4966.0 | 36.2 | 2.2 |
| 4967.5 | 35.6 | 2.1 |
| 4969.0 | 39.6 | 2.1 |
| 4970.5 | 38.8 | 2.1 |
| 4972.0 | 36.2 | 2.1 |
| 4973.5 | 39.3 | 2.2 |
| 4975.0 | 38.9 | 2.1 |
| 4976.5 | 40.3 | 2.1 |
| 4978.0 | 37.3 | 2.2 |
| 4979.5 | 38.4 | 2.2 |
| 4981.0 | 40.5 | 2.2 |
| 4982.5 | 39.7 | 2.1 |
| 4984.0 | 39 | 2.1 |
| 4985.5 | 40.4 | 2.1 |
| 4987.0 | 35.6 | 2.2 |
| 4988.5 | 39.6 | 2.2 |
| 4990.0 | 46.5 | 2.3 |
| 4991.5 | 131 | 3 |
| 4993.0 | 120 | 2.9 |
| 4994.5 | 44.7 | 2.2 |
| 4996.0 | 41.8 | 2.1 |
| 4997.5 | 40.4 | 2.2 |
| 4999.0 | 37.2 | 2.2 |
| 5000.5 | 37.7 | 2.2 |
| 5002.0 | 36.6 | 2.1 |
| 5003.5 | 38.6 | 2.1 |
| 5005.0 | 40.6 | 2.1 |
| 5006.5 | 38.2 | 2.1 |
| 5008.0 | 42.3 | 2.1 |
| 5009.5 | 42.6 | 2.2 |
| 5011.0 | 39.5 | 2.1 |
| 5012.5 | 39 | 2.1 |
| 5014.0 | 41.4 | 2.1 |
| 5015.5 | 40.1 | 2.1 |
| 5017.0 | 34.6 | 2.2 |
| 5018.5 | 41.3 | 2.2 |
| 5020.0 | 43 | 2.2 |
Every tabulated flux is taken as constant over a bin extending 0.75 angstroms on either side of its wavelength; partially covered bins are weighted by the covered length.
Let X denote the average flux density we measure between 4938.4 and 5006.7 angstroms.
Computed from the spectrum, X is 42.2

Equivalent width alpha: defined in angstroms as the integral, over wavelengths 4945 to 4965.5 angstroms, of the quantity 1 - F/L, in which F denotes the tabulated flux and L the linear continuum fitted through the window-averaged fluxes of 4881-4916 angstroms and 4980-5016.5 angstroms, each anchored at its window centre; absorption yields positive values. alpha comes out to 6.04 angstroms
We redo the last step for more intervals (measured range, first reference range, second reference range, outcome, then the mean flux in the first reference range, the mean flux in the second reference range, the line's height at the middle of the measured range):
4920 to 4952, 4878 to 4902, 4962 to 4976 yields 9.15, 73.8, 37.9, 52.9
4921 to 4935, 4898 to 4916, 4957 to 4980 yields -0.59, 36.1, 38.1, 36.8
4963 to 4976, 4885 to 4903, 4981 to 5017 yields 4.56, 86.6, 47.1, 58.2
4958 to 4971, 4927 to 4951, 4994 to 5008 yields 0.13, 37.7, 39.6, 38.5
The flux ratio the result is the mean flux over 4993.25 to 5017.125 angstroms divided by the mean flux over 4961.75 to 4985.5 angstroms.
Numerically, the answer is 1.08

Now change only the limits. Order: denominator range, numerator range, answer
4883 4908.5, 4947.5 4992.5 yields 0.59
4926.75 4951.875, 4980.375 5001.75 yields 1.38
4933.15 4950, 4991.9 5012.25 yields 1.29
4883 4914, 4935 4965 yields 0.57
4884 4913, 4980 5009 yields 0.72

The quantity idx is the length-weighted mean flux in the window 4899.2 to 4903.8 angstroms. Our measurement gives 35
